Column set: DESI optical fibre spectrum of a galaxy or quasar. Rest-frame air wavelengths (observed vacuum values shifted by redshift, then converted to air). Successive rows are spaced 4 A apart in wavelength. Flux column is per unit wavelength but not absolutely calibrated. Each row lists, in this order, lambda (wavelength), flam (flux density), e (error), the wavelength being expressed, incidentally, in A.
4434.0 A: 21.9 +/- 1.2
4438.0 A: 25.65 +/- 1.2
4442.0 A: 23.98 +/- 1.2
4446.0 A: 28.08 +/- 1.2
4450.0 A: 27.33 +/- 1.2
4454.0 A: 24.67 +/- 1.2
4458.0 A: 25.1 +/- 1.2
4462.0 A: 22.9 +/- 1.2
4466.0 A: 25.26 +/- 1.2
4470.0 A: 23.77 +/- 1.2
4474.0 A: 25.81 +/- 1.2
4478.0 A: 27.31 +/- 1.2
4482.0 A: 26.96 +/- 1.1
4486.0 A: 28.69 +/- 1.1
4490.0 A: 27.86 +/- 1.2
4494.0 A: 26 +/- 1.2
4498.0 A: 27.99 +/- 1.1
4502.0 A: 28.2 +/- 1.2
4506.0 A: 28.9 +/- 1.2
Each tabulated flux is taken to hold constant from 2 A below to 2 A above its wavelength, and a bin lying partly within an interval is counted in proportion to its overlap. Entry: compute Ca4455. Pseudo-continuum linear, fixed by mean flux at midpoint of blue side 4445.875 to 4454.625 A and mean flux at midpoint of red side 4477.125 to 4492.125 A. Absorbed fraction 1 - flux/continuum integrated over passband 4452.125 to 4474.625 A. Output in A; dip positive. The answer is 2.2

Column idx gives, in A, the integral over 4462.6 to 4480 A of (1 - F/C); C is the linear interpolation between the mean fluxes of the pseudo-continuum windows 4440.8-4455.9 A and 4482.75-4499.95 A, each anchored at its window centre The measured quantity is 1.0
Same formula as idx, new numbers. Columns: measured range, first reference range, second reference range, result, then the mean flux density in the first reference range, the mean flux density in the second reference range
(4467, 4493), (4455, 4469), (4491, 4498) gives -0.9 A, 24.4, 26.8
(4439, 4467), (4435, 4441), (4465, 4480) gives -0.3 A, 24.7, 25.6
